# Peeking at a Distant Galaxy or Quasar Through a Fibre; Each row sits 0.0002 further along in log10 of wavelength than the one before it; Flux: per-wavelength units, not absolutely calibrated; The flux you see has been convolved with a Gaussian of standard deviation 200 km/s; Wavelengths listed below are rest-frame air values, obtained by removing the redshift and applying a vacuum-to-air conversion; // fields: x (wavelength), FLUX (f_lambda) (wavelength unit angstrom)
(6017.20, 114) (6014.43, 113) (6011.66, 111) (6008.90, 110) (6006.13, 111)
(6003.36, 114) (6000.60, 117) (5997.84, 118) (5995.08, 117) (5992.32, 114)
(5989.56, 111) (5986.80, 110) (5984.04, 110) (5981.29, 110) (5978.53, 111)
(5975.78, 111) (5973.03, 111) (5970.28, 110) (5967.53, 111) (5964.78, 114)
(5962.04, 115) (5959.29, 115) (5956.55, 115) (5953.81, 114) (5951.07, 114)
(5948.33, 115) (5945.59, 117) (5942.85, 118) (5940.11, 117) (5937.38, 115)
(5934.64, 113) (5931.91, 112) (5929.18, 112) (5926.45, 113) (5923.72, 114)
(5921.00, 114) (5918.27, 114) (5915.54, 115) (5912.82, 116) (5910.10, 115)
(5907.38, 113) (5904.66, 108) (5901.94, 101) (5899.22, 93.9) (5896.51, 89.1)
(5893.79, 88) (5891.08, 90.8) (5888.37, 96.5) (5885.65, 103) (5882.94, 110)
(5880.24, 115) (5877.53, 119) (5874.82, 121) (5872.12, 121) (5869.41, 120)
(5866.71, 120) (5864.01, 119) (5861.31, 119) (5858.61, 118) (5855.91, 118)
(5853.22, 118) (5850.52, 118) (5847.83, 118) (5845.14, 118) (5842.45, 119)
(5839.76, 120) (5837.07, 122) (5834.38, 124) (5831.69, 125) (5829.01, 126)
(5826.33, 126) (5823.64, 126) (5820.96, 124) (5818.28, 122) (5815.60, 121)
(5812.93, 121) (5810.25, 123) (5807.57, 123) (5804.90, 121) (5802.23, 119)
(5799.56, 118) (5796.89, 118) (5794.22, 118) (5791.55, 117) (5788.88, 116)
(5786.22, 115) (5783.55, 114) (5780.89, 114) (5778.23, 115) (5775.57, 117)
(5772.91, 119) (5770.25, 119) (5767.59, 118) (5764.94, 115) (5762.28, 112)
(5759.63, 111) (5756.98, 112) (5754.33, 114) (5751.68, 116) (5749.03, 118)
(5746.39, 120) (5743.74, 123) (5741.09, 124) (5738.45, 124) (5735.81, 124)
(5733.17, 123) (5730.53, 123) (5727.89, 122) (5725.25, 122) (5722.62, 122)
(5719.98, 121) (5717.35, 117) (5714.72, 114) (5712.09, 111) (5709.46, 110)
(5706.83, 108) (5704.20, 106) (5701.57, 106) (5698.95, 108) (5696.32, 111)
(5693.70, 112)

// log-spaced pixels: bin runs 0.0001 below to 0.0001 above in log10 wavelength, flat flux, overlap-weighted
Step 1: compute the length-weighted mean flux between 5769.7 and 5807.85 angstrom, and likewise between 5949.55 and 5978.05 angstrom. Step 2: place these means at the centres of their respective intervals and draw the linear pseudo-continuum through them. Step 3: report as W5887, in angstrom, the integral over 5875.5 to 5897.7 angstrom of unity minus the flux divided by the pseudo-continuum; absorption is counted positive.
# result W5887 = 2.5 angstrom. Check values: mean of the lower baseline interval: 117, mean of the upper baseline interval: 113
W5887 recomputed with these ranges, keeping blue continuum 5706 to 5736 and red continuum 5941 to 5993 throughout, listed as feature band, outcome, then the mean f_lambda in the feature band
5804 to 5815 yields -0.5 angstrom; 122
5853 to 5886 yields -0.7 angstrom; 117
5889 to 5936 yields 2.9 angstrom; 107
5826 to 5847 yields -1.2 angstrom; 122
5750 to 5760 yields 0.3 angstrom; 114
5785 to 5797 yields 0.0 angstrom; 117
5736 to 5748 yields -0.5 angstrom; 123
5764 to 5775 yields -0.1 angstrom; 118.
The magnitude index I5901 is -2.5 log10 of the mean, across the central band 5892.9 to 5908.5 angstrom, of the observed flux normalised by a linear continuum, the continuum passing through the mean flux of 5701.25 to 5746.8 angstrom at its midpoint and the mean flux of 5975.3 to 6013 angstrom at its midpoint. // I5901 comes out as 0.16 mag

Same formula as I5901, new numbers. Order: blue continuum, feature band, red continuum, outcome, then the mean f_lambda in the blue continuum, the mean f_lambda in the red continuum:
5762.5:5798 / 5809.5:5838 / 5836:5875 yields -0.05 mag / 116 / 119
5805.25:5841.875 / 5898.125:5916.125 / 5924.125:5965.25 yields 0.08 mag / 123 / 115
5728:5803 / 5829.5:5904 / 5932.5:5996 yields 0.03 mag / 118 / 113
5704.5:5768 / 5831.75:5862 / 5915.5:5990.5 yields -0.04 mag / 117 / 113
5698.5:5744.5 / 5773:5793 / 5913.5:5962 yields 0.01 mag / 117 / 115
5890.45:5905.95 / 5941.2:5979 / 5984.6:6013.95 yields -0.07 mag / 95.3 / 113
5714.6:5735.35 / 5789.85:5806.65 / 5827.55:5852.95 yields 0.02 mag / 121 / 121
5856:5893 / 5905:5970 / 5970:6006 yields -0.01 mag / 113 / 113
